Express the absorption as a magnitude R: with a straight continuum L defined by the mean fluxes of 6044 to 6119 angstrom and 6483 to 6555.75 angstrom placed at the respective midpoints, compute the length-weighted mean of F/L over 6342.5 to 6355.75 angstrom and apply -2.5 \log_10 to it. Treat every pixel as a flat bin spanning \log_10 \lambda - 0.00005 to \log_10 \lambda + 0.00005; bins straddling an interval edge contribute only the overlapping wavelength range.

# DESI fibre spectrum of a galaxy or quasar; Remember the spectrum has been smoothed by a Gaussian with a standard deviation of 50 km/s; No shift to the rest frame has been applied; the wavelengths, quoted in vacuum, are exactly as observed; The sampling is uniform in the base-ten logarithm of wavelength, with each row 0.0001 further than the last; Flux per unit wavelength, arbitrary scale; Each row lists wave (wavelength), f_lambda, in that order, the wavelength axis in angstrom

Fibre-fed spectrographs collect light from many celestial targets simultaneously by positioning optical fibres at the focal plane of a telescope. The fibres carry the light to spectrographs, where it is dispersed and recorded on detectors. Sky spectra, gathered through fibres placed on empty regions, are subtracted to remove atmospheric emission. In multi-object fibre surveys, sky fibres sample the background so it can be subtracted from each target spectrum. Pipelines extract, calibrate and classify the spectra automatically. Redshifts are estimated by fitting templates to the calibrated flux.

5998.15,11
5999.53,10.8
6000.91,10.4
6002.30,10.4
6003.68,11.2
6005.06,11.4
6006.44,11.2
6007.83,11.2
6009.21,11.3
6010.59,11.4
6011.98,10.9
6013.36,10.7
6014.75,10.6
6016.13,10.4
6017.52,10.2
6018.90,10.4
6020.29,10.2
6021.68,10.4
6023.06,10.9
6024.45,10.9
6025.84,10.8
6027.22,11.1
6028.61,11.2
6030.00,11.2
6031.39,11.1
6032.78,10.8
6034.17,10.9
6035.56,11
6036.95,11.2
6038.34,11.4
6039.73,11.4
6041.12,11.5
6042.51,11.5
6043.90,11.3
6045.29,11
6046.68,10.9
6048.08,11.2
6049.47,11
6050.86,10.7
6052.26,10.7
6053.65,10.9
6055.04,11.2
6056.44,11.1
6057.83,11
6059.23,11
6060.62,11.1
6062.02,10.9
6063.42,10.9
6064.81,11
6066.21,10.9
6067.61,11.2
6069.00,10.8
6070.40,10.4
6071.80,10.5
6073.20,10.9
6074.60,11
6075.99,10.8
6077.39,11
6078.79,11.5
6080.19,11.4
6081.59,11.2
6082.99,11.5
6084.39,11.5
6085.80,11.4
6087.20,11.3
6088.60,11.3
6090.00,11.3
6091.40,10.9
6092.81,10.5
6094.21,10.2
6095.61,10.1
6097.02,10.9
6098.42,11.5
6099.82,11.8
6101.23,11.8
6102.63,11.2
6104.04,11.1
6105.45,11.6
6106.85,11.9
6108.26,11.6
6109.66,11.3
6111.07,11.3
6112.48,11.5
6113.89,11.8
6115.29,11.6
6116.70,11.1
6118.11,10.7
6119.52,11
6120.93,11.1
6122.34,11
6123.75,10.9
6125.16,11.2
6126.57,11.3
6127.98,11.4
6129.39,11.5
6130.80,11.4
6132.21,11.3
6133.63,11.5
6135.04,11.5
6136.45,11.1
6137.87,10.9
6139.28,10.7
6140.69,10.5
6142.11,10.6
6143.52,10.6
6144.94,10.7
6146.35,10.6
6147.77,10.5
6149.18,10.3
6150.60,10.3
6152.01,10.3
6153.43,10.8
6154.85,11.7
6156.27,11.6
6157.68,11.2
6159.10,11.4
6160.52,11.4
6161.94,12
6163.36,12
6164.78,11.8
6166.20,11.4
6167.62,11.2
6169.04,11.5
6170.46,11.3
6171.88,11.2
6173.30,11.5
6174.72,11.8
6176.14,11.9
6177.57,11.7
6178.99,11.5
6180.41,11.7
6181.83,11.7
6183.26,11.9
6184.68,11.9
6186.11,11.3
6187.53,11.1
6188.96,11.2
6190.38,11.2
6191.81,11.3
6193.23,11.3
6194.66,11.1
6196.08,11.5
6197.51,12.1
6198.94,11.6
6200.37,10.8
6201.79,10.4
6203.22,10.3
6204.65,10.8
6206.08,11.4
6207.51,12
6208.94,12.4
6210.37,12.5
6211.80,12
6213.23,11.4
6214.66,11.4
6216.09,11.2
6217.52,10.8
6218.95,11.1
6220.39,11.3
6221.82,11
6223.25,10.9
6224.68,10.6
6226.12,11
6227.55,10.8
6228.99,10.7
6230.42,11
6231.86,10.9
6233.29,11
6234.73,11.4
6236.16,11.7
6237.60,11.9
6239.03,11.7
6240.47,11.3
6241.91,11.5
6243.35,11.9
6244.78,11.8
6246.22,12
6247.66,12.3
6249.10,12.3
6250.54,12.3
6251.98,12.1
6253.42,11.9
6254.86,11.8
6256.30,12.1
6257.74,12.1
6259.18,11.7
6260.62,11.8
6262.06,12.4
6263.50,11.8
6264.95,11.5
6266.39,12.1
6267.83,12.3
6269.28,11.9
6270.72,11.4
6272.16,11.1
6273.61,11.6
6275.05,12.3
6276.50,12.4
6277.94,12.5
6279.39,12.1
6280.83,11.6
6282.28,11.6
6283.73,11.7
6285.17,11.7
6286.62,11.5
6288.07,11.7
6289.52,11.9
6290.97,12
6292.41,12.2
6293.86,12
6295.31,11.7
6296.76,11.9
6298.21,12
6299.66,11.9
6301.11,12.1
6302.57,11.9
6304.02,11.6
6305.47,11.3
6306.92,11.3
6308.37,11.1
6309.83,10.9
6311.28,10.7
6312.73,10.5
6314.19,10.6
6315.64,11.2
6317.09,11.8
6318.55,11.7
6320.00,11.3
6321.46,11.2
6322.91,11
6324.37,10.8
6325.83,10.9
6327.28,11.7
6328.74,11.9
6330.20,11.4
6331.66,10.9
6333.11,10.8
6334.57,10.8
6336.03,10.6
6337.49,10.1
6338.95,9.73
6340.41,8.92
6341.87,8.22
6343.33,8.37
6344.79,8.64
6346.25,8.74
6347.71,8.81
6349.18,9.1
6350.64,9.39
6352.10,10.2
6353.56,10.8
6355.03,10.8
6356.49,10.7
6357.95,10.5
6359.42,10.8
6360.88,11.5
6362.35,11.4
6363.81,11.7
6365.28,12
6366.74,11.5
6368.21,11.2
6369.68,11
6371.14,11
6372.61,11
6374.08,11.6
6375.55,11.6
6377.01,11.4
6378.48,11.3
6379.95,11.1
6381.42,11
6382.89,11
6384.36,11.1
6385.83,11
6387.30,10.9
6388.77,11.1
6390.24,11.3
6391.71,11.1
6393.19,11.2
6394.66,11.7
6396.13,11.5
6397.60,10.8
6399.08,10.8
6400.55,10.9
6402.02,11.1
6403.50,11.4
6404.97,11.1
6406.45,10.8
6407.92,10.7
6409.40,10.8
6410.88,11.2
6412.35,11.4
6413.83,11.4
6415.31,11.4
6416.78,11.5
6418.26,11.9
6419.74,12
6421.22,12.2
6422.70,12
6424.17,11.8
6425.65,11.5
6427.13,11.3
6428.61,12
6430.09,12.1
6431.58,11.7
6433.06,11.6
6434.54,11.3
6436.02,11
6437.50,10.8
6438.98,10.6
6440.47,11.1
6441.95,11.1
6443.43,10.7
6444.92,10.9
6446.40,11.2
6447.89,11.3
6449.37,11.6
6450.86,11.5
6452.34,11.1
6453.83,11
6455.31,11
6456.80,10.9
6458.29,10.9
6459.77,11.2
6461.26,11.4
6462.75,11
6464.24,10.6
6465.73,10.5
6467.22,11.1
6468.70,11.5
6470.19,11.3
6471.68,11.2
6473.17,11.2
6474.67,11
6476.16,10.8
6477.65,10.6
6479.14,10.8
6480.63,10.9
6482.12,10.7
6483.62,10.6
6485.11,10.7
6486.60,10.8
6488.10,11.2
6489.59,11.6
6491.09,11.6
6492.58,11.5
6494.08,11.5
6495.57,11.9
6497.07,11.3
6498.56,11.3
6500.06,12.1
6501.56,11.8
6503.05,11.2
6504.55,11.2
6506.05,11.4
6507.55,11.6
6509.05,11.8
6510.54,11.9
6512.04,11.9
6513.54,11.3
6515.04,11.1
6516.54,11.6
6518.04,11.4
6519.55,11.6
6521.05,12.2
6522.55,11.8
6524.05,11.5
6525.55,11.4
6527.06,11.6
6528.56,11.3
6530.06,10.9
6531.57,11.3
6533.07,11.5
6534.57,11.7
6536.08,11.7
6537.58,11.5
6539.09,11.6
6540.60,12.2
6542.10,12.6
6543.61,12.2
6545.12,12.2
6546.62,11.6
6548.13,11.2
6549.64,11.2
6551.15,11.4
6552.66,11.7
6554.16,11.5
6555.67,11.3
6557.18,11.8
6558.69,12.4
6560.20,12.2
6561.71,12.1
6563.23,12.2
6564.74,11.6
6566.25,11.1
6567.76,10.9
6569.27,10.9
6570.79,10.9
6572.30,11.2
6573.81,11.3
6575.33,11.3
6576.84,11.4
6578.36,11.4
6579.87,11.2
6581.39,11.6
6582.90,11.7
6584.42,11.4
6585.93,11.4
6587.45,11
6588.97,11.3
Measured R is 0.21 mag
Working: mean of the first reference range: 11.1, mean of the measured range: 9.42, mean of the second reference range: 11.5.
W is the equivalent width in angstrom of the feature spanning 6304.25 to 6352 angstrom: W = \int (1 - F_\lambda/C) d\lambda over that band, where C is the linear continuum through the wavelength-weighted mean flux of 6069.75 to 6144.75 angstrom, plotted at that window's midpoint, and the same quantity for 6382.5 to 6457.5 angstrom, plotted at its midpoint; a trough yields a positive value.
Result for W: 3.3 angstrom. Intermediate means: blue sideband 11.1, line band 10.5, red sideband 11.3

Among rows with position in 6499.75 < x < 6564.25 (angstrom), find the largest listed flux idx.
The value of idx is 12.6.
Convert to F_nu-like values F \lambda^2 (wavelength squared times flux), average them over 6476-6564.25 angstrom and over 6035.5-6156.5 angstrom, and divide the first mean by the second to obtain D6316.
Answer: 1.2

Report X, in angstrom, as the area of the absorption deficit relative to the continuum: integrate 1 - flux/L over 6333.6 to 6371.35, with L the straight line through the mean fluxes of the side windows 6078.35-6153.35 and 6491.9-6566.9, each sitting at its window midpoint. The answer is 3.86 angstrom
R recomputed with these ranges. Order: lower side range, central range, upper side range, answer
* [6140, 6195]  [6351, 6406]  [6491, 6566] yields 0.035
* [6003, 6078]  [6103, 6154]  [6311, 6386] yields -0.018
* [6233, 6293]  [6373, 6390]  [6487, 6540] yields 0.049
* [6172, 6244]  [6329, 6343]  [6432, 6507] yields 0.110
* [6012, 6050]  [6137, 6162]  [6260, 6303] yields 0.051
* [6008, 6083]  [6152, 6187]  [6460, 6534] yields -0.045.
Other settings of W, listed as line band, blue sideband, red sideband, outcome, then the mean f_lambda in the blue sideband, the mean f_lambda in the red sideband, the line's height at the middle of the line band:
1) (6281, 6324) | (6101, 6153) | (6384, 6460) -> -1.2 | 11.1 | 11.3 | 11.2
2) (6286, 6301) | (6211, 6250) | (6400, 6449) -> -0.7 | 11.4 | 11.3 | 11.4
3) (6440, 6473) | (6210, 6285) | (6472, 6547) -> 1.1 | 11.6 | 11.5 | 11.5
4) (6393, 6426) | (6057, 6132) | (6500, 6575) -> 0.3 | 11.2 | 11.6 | 11.5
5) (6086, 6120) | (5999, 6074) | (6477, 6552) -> -0.7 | 10.9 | 11.5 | 11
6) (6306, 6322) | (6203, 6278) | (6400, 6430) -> 0.6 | 11.6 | 11.4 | 11.5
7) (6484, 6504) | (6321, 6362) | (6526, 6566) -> -0.1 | 10.3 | 11.7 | 11.3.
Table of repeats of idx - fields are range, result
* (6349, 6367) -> 12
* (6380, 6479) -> 12.2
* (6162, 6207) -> 12.1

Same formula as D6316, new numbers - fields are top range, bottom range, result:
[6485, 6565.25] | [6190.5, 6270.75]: 1.10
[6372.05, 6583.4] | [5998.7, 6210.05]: 1.15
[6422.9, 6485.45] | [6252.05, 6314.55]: 1.00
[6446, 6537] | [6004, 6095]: 1.18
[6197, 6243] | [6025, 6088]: 1.07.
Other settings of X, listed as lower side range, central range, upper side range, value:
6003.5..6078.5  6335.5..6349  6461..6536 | 2.5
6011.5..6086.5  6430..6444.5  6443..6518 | 0.1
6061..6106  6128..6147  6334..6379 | -0.1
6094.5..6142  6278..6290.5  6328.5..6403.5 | -1.0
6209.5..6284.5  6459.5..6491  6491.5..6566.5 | 1.8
